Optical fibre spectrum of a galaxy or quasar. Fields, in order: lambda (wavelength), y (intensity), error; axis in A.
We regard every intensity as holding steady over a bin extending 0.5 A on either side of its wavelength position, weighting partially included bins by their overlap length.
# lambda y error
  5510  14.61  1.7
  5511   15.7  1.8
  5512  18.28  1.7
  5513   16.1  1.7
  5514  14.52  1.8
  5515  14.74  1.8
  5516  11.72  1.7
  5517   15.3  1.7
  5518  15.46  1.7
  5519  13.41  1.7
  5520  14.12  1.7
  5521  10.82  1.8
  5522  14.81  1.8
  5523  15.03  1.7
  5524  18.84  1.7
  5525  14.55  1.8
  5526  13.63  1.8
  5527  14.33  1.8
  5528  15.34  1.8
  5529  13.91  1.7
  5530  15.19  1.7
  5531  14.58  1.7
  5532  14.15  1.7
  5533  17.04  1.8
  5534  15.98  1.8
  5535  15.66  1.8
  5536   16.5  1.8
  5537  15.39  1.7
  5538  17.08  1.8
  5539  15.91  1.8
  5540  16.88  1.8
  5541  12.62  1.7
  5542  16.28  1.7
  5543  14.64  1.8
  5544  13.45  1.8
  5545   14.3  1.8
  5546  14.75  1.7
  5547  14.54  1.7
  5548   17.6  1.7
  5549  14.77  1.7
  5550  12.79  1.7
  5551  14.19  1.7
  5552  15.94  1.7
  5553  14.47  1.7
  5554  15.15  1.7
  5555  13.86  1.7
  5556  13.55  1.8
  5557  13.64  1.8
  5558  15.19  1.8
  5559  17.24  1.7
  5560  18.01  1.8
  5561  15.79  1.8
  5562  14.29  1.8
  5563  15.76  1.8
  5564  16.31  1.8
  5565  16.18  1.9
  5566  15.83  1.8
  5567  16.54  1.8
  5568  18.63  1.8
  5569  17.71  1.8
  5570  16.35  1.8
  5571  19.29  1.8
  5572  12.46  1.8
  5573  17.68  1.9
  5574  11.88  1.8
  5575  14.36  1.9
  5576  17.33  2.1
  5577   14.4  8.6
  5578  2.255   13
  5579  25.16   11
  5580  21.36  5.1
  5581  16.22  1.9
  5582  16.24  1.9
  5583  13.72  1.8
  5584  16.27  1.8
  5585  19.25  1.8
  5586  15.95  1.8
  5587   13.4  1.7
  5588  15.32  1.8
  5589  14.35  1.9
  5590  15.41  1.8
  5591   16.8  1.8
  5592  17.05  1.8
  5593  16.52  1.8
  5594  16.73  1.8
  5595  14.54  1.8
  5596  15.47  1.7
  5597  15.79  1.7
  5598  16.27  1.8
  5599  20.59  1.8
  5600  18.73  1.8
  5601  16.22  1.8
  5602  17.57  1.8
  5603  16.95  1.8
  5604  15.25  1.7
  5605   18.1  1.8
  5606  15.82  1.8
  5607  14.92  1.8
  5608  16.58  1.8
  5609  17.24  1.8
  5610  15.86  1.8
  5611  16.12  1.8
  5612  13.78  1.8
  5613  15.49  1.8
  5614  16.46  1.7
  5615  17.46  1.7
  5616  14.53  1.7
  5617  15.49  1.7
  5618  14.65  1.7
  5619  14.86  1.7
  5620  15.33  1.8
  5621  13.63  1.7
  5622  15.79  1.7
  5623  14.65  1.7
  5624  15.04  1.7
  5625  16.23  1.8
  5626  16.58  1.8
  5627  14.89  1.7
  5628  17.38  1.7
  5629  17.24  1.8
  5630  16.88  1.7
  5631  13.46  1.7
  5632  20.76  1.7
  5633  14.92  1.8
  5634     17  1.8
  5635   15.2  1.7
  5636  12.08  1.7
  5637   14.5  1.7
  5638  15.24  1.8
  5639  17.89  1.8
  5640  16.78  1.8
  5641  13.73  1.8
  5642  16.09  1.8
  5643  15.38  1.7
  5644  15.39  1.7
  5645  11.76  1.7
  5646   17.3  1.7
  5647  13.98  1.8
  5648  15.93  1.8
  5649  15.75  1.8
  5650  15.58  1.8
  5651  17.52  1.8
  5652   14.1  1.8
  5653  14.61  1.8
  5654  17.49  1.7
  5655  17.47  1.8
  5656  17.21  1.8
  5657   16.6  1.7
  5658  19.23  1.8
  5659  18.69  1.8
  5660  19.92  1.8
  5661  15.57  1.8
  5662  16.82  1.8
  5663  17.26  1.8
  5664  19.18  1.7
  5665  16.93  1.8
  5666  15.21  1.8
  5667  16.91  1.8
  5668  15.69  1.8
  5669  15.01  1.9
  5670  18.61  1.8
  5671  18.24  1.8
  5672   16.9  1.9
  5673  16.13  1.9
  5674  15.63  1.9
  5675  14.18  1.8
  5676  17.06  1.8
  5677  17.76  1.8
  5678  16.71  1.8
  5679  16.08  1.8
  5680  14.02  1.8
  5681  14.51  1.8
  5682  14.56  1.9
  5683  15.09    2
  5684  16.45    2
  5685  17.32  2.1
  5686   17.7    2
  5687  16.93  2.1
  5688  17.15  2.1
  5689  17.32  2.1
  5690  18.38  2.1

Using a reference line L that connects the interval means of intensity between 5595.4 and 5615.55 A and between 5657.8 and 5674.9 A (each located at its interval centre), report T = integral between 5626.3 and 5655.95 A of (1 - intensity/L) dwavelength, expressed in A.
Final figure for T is 1.9 A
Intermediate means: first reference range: 16.5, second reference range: 17.1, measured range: 15.8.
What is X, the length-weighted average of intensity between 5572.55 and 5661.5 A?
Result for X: 16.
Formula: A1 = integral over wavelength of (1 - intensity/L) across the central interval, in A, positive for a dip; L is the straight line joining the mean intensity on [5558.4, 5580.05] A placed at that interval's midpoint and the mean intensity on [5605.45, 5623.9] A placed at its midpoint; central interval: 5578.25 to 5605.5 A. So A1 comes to -1.7 A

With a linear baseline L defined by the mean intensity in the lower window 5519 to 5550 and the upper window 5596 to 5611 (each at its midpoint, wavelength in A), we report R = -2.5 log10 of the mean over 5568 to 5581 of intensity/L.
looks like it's 0.00 mag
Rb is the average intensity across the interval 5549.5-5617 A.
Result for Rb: 15.9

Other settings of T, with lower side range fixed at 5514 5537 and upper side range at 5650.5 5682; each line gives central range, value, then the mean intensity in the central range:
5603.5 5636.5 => 0.6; 15.7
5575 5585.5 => -0.4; 16.1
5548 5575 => -0.5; 15.5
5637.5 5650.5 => 0.7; 15.4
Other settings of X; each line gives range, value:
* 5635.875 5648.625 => 15.2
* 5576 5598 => 15.9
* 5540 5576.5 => 15.4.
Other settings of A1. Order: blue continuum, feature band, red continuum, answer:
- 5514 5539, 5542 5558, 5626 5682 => 0.6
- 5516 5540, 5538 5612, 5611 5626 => -3.0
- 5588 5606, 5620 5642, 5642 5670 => 1.0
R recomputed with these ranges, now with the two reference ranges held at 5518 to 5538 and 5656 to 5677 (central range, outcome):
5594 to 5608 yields -0.04 mag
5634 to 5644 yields 0.09 mag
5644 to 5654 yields 0.10 mag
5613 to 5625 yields 0.07 mag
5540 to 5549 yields 0.02 mag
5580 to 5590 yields -0.01 mag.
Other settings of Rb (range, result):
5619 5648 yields 15.5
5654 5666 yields 17.6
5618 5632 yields 15.7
